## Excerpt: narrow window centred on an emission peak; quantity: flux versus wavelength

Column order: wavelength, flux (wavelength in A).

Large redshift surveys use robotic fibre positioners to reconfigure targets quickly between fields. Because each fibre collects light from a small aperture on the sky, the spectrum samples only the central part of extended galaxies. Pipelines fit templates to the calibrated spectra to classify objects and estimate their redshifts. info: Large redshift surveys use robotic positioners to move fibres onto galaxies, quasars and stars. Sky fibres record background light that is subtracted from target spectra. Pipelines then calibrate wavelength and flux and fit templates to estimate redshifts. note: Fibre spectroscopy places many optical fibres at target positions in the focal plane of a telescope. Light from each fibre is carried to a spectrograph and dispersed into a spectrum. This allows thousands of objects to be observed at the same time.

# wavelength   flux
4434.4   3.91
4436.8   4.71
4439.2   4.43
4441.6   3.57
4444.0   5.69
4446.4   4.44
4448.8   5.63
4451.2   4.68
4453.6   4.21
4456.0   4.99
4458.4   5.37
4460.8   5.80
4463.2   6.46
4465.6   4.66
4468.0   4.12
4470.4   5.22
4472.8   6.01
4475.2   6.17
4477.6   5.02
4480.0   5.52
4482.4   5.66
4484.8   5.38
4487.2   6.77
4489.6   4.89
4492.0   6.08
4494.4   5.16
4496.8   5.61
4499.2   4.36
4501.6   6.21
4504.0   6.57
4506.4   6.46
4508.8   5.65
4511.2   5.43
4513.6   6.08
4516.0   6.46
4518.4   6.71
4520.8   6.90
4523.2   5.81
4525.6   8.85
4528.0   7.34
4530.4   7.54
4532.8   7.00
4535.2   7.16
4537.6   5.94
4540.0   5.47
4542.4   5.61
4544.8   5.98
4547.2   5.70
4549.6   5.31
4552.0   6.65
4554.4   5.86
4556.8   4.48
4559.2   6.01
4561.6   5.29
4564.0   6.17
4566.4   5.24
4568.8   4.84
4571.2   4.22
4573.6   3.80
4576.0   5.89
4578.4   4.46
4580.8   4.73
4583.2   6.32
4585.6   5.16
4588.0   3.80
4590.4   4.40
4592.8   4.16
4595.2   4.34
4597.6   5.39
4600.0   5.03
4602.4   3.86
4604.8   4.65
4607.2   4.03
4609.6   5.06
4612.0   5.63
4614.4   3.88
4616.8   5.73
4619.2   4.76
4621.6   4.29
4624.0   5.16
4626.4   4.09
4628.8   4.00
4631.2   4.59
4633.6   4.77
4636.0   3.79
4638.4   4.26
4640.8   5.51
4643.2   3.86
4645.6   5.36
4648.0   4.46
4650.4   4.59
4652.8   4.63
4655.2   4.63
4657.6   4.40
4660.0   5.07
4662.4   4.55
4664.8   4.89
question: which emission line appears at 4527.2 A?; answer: C III] 1909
